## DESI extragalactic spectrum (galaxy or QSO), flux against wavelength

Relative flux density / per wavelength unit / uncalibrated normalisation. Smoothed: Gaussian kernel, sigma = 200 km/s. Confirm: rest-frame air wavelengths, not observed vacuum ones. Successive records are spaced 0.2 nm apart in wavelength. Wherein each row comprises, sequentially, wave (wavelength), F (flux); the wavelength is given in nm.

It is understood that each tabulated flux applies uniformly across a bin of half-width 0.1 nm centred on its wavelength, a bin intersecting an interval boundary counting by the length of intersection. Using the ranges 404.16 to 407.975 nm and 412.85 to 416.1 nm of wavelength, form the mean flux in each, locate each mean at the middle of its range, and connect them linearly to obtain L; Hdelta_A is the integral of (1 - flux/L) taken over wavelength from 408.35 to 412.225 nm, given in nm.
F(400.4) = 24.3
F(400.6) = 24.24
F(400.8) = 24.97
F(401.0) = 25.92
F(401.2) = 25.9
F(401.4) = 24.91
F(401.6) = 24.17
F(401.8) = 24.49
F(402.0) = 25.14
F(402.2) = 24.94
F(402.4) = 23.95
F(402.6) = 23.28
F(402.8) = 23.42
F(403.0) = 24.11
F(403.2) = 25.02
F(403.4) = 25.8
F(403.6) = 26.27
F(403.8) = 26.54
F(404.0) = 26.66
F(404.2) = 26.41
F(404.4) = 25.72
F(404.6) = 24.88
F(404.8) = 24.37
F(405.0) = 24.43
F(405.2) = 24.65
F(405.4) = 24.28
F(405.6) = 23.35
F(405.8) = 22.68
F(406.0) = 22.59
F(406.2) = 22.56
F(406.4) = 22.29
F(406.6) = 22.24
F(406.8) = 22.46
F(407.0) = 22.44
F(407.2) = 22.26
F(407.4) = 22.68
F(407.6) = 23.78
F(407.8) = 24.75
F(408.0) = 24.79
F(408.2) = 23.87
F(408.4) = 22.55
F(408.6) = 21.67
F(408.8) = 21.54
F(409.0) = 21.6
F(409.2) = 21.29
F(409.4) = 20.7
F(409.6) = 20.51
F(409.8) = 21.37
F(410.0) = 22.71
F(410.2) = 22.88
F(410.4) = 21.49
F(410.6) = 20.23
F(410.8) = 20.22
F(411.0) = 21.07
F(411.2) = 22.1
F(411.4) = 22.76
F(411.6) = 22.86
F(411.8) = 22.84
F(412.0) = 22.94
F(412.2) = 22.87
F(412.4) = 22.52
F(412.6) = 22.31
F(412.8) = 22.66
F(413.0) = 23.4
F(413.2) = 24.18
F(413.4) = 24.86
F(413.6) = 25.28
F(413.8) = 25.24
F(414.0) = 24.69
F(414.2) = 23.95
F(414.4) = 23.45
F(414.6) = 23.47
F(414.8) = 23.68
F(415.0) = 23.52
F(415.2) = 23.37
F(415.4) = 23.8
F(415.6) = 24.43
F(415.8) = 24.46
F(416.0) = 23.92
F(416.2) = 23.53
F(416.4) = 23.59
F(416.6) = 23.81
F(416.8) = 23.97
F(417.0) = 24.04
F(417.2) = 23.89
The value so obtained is 0.336 nm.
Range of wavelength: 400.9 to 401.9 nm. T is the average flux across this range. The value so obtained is 25.1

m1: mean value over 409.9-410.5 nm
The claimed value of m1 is 22.4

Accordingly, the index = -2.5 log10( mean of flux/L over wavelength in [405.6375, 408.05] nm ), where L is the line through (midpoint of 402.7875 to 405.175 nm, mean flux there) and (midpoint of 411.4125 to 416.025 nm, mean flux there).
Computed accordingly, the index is 0.087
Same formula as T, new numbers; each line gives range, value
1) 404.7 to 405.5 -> 24.4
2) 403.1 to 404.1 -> 26.1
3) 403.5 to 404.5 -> 26.3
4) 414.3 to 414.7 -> 23.5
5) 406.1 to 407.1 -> 22.4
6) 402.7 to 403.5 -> 24.6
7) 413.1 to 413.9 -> 24.9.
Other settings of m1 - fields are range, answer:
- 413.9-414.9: 23.8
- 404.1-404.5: 26.1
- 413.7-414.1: 25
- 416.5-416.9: 23.9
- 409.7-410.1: 22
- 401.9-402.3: 25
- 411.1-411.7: 22.6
